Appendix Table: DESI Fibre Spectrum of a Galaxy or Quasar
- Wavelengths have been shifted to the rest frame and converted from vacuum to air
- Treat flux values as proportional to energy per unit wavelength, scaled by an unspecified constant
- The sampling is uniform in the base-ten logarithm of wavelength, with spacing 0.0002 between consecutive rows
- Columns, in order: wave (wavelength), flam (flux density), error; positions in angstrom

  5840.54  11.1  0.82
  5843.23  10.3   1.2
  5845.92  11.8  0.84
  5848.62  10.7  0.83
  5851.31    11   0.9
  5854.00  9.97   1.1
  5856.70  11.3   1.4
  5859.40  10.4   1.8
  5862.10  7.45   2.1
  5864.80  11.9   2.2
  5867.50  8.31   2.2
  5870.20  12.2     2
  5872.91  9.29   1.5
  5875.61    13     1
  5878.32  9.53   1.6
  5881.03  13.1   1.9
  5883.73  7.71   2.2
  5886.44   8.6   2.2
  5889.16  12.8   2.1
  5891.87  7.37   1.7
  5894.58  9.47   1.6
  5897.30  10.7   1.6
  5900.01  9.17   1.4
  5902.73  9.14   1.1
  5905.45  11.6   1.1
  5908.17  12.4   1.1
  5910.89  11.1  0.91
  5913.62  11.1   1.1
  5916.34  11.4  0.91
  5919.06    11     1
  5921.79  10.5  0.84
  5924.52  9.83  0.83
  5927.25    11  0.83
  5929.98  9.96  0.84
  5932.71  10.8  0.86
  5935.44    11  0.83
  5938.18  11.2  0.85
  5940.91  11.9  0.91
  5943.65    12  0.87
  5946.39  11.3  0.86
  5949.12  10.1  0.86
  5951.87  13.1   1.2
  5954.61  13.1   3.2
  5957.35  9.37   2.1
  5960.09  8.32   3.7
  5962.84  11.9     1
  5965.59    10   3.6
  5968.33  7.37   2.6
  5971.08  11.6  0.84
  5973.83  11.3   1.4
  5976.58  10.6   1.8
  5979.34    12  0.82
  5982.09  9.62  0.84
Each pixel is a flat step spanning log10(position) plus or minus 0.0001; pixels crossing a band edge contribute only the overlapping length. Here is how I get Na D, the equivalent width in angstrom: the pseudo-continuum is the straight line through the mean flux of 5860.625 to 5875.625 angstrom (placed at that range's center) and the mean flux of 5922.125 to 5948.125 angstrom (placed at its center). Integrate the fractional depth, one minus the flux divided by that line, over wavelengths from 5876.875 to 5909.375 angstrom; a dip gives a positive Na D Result 1.0 angstrom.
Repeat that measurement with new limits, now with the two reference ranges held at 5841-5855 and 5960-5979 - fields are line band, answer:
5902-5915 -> -0.7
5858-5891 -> 1.2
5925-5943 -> -0.8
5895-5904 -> 0.8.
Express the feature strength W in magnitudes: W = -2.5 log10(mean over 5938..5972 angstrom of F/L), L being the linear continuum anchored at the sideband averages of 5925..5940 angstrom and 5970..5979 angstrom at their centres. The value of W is 0.02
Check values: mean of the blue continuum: 10.8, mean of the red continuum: 11.2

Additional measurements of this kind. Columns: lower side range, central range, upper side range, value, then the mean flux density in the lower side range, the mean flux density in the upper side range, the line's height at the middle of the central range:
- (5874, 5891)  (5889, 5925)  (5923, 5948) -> 0.03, 10.7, 11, 10.8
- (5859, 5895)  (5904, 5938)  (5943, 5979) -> -0.05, 10.1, 10.8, 10.5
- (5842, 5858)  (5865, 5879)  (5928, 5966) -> 0.03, 10.8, 11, 10.9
